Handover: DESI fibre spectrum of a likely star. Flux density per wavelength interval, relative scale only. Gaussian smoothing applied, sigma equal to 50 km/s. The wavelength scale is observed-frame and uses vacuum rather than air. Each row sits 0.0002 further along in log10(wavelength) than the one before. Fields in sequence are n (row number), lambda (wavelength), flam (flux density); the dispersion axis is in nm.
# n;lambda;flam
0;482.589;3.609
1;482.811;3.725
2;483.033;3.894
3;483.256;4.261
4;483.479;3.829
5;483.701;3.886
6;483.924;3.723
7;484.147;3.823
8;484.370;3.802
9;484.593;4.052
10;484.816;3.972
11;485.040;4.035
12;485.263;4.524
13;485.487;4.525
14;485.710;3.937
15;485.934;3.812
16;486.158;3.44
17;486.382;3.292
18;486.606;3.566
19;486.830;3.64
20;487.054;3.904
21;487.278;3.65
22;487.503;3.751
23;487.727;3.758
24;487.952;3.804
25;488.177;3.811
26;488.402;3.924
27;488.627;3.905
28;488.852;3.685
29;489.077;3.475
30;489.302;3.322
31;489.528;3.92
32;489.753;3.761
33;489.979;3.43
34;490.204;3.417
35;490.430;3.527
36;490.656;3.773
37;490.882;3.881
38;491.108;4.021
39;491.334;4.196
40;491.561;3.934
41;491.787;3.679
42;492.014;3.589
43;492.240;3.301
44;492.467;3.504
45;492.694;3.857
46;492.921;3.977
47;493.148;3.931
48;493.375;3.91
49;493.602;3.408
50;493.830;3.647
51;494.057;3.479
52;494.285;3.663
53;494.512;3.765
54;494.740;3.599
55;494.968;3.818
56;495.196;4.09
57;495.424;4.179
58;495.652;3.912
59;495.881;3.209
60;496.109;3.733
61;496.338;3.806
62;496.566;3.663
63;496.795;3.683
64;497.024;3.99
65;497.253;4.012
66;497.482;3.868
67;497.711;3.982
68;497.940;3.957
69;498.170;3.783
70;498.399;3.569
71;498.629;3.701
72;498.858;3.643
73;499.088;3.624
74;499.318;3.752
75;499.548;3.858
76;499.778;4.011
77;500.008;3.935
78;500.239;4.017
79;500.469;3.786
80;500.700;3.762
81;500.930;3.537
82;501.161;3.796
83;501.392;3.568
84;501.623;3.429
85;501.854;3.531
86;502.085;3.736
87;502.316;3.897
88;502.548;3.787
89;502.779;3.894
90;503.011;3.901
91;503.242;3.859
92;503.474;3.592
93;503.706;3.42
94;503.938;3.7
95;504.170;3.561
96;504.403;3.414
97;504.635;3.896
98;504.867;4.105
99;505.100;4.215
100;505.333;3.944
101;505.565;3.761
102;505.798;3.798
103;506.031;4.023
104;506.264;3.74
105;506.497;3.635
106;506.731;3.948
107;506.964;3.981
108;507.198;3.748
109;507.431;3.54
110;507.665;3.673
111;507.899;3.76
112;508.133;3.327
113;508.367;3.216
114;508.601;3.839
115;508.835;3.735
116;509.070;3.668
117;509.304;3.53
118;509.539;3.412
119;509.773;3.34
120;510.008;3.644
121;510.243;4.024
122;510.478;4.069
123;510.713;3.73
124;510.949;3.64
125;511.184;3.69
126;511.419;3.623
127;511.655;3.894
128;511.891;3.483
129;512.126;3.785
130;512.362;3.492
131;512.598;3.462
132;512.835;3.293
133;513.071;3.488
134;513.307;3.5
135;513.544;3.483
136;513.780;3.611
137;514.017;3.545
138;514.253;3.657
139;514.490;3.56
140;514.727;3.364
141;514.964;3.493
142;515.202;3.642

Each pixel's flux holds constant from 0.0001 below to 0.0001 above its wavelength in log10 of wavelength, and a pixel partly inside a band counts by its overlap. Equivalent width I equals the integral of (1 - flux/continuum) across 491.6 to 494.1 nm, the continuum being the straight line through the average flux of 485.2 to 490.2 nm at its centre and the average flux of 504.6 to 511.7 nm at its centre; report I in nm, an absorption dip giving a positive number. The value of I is 0.05 nm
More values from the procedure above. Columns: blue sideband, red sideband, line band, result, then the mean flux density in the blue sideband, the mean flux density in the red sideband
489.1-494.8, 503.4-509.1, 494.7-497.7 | -0.09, 3.7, 3.73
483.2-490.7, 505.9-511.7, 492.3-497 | 0.02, 3.79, 3.69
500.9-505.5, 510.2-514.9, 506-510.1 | 0.03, 3.74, 3.61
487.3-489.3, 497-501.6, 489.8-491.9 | -0.01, 3.73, 3.8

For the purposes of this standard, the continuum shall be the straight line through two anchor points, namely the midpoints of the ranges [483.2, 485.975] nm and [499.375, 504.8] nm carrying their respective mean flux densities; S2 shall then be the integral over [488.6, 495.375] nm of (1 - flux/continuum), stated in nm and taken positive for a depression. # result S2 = 0.311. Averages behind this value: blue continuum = 4.01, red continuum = 3.74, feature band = 3.72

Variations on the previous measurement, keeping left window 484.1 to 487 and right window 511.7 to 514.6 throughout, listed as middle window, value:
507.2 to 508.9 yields 0.01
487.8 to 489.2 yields 0.03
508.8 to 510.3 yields -0.01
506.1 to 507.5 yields -0.06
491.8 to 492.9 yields 0.05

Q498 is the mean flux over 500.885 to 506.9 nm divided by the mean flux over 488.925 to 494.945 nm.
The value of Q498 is 1.02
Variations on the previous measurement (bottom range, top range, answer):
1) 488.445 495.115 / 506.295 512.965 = 0.98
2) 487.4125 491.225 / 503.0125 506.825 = 1.02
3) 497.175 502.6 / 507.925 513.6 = 0.96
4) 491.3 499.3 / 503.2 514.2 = 0.98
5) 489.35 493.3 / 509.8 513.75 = 0.97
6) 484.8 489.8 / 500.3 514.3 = 0.97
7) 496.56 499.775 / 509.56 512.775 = 0.96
